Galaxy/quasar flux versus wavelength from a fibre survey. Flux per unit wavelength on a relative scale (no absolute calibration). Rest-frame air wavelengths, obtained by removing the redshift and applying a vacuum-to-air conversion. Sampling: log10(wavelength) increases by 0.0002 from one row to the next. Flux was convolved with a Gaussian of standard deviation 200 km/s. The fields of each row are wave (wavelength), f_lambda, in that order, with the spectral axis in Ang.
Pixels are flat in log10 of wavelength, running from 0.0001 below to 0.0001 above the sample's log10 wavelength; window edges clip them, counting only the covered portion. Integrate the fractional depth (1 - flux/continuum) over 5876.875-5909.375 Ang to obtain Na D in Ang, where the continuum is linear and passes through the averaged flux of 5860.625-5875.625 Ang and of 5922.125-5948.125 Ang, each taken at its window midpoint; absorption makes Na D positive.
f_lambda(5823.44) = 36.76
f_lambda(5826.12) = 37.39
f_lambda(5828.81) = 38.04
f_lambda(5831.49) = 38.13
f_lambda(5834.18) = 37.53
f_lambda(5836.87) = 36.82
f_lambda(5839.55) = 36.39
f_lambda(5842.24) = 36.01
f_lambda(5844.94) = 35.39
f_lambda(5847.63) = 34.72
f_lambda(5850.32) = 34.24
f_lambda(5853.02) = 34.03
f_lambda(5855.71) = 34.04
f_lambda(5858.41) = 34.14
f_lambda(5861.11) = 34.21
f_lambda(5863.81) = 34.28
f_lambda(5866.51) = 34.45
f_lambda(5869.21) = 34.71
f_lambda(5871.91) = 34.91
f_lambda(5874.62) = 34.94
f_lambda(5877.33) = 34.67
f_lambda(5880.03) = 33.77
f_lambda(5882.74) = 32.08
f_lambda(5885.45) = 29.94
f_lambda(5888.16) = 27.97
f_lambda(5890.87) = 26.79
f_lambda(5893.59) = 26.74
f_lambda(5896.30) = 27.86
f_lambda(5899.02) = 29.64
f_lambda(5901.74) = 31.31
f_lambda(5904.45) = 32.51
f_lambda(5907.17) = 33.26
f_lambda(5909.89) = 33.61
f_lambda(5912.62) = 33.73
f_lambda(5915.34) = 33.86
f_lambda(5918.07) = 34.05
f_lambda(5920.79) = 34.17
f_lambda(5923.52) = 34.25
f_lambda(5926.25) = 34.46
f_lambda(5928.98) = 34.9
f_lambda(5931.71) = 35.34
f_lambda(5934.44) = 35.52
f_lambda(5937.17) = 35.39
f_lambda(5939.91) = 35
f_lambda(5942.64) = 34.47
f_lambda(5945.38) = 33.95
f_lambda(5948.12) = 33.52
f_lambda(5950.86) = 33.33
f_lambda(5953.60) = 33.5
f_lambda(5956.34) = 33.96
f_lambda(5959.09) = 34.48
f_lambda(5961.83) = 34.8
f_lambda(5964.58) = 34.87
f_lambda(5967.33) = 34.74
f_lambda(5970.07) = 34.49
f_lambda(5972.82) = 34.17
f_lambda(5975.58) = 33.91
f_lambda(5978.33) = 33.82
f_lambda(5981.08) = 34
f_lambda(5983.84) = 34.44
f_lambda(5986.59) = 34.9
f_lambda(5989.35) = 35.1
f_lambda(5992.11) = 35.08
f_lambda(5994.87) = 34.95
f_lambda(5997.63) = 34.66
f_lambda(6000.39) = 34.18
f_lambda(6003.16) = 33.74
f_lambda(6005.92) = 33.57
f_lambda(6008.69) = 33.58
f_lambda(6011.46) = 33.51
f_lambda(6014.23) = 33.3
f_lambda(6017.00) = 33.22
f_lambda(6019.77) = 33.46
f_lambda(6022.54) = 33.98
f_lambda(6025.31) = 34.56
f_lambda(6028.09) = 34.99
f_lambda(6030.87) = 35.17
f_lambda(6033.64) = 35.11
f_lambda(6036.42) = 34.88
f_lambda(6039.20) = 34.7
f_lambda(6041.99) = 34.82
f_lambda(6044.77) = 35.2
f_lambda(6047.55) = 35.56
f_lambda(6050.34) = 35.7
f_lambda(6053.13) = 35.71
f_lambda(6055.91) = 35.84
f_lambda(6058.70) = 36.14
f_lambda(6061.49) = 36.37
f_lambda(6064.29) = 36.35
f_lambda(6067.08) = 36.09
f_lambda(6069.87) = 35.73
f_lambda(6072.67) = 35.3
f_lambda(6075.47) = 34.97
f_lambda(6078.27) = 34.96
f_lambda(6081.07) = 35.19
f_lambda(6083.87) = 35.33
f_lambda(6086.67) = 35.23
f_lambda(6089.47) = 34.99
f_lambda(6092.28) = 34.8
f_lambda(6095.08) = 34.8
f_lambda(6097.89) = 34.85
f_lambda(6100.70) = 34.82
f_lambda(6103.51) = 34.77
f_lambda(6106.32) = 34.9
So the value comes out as 3.9 Ang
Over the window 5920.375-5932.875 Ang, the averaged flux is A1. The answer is 34.6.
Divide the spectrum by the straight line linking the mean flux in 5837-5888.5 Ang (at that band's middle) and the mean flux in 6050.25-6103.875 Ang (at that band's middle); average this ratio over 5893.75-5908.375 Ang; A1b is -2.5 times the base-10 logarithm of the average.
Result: 0.127 mag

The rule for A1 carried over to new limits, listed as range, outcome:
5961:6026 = 34.2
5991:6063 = 34.7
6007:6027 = 33.7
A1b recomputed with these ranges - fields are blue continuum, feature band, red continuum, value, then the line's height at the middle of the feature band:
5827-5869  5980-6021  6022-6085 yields 0.04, 35.4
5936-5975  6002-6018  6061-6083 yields 0.04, 34.9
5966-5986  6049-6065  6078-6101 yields -0.04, 34.8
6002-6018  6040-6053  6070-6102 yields -0.03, 34.2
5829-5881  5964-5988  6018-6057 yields 0.02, 35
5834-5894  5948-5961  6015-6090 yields 0.02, 34.4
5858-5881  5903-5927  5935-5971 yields 0.02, 34.4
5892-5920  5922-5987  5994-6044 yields -0.05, 32.8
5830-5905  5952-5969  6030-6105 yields 0.00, 34.2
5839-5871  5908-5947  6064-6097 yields 0.01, 34.9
